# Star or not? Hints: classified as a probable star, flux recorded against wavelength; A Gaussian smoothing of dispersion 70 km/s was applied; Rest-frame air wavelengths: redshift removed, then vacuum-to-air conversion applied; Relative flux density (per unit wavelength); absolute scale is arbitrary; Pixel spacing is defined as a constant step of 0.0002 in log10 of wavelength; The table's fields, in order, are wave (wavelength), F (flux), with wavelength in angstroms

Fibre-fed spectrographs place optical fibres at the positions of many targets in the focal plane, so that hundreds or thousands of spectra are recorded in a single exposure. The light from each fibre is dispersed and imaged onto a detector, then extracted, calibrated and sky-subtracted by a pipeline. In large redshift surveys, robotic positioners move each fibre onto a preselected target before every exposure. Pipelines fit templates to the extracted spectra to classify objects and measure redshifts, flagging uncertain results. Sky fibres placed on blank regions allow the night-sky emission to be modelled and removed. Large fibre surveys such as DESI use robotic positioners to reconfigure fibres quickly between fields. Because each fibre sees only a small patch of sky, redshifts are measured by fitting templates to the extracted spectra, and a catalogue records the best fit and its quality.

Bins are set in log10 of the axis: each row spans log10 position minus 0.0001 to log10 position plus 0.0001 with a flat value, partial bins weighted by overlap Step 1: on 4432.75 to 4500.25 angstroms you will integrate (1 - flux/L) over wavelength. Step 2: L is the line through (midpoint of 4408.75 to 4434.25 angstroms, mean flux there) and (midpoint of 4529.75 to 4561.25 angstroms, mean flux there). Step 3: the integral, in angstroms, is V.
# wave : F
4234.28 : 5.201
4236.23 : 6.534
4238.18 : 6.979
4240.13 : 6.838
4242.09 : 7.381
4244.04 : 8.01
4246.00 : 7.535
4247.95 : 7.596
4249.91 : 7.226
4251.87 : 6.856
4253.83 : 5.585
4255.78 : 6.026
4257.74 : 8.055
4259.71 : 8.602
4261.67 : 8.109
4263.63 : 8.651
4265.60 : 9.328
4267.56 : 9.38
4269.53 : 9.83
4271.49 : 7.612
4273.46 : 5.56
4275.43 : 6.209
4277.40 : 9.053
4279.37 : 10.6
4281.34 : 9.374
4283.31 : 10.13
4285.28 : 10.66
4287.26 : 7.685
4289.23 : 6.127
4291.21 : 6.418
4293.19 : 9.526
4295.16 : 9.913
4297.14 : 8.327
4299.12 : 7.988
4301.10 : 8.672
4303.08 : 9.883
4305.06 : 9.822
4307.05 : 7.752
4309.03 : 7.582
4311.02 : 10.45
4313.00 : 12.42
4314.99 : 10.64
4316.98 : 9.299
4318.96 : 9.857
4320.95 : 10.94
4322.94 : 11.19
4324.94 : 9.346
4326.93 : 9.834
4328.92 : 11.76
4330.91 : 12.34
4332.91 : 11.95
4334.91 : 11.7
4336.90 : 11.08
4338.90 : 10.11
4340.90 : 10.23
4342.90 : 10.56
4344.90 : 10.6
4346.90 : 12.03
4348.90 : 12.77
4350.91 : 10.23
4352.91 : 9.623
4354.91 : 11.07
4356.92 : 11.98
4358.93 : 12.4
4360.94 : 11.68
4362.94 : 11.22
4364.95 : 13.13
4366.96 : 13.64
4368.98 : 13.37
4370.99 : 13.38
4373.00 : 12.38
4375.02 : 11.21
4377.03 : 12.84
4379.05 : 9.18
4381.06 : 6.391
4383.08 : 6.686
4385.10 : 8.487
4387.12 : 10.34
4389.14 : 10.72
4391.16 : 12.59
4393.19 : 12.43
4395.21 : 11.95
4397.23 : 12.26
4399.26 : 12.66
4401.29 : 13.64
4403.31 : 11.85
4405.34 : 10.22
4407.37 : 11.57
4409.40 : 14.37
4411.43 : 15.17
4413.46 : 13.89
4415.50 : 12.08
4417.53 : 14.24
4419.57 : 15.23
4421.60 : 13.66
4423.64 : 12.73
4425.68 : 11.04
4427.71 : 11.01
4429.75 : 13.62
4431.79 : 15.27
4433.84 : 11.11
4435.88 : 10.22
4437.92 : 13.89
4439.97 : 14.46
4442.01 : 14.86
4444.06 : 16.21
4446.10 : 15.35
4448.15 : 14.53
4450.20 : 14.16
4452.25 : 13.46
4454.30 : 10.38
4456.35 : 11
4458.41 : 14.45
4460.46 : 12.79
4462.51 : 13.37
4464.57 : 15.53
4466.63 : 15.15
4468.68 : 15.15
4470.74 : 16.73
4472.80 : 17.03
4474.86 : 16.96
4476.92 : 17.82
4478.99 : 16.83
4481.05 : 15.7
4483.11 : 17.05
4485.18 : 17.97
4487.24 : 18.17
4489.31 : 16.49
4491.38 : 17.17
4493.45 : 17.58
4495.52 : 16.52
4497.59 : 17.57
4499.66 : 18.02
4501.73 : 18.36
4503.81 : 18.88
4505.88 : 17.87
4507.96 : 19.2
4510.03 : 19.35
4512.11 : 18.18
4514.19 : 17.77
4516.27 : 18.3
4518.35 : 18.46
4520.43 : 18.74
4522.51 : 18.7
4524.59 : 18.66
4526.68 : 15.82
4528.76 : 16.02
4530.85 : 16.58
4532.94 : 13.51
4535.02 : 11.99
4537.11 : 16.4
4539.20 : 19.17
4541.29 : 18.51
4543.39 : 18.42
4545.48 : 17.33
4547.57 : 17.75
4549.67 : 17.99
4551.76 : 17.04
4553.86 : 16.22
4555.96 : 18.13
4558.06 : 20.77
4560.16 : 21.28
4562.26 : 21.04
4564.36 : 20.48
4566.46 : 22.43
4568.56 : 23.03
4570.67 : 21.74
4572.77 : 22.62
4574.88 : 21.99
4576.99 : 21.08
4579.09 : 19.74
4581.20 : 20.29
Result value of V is -1.7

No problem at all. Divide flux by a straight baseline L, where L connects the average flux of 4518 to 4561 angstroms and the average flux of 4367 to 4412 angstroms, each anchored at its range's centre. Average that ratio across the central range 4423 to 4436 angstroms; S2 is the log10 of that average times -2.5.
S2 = 0.07 mag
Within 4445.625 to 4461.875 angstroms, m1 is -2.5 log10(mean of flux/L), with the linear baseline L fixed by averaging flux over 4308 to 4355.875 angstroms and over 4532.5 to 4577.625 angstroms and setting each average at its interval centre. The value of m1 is 0.16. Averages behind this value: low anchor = 10.7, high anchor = 19.1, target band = 13.2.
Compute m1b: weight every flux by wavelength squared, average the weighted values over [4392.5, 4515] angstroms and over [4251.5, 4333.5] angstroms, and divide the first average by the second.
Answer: 1.8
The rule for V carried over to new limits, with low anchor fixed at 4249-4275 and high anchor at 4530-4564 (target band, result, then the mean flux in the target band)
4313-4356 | -2.6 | 10.9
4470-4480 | -1.3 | 17.1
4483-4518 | -4.1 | 17.9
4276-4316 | -1.0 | 9.12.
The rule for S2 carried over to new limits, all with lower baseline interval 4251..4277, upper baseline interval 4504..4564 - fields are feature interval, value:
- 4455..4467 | 0.12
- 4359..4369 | -0.09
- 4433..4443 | 0.11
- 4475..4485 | -0.07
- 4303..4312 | 0.04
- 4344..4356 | -0.01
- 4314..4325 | -0.05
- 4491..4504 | -0.07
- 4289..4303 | 0.07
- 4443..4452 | -0.02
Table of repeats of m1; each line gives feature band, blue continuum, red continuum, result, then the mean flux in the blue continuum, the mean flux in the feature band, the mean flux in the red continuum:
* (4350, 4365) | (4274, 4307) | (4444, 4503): 0.00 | 8.7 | 11.3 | 15.8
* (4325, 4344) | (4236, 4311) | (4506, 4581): -0.05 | 8.14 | 11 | 18.7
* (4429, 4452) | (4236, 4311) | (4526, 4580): 0.04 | 8.14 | 14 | 18.8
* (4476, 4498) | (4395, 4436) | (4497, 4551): -0.08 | 12.8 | 17.2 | 17.6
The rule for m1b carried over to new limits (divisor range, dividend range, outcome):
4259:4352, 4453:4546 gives 1.89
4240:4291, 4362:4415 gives 1.56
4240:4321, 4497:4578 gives 2.46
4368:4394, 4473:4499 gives 1.67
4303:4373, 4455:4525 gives 1.64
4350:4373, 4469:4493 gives 1.50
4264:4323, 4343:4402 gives 1.31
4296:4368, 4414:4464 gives 1.31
